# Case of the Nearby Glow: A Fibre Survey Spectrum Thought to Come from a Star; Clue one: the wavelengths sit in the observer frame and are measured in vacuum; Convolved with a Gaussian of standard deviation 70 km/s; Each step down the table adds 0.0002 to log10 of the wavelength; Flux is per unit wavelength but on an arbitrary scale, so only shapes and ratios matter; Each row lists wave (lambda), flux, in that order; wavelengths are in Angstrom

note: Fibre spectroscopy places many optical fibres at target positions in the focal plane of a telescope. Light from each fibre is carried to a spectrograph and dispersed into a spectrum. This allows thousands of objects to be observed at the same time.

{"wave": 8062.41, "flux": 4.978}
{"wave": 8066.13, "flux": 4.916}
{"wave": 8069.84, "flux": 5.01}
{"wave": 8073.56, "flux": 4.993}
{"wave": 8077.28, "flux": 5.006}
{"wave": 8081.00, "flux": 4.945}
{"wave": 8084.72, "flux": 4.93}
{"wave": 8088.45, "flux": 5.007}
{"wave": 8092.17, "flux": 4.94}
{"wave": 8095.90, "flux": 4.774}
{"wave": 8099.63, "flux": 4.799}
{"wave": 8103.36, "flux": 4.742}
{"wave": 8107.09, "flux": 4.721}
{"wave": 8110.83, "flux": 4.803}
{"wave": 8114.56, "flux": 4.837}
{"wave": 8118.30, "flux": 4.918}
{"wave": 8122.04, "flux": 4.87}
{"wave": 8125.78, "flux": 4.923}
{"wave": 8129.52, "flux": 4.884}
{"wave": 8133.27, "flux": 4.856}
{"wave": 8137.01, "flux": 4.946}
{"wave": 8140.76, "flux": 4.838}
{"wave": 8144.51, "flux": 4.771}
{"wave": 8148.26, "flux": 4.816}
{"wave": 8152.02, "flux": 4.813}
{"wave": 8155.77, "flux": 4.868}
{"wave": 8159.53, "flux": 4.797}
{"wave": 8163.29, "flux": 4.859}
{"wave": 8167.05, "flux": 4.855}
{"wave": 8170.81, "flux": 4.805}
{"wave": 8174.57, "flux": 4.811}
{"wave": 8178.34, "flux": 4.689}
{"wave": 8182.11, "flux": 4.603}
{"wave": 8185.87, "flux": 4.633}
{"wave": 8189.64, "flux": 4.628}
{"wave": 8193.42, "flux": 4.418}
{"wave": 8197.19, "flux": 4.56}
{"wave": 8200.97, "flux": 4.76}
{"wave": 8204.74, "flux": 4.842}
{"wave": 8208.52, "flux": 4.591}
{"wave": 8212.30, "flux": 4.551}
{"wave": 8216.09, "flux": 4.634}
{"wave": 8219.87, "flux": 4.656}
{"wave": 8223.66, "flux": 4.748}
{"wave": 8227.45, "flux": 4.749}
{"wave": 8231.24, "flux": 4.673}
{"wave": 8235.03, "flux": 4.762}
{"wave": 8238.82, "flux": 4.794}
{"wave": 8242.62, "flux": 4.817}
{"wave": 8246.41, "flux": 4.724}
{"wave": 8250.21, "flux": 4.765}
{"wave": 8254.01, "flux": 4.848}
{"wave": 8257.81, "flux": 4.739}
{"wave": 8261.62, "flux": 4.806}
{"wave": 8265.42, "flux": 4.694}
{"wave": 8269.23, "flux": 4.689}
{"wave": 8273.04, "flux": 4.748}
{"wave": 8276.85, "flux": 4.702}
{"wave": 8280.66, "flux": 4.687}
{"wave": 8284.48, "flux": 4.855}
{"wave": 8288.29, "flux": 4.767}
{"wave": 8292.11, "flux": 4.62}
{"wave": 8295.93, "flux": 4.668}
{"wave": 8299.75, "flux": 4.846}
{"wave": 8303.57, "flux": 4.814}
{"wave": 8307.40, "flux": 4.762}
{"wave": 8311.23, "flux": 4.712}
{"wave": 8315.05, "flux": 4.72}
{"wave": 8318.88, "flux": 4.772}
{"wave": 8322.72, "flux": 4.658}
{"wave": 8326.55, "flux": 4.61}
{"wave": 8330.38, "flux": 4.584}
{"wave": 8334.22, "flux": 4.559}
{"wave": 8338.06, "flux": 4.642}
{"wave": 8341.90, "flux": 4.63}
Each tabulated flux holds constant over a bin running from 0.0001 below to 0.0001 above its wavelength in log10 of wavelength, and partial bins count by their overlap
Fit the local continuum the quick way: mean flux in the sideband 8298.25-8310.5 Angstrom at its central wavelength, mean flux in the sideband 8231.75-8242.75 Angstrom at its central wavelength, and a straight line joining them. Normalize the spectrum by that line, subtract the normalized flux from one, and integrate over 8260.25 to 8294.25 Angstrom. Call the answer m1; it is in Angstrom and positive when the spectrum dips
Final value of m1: 0.4 Angstrom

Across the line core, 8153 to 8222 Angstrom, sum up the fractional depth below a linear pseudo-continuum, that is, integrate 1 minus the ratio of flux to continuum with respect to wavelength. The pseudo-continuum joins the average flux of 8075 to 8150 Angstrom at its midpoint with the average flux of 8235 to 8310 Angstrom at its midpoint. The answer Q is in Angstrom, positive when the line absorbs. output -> 1.7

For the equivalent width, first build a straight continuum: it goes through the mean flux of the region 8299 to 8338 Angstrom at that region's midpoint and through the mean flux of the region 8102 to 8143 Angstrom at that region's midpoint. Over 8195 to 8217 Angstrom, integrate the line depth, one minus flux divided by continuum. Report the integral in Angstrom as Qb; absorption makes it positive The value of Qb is 0.6 Angstrom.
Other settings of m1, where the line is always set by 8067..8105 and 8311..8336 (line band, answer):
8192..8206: 0.4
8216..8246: 0.1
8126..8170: 0.0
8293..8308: -0.3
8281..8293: -0.1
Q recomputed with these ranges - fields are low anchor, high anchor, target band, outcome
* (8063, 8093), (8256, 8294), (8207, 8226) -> 0.6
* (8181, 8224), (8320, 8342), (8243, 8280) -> -1.0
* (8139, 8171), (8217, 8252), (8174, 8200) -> 1.0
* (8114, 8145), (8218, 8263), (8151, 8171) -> 0.0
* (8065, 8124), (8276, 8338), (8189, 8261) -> 1.1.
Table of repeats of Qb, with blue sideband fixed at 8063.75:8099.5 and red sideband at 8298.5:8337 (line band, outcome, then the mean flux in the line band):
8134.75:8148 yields 0.1 Angstrom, 4.85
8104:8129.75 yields 0.3 Angstrom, 4.84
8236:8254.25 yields 0.0 Angstrom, 4.78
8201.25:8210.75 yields 0.2 Angstrom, 4.72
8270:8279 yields 0.0 Angstrom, 4.72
